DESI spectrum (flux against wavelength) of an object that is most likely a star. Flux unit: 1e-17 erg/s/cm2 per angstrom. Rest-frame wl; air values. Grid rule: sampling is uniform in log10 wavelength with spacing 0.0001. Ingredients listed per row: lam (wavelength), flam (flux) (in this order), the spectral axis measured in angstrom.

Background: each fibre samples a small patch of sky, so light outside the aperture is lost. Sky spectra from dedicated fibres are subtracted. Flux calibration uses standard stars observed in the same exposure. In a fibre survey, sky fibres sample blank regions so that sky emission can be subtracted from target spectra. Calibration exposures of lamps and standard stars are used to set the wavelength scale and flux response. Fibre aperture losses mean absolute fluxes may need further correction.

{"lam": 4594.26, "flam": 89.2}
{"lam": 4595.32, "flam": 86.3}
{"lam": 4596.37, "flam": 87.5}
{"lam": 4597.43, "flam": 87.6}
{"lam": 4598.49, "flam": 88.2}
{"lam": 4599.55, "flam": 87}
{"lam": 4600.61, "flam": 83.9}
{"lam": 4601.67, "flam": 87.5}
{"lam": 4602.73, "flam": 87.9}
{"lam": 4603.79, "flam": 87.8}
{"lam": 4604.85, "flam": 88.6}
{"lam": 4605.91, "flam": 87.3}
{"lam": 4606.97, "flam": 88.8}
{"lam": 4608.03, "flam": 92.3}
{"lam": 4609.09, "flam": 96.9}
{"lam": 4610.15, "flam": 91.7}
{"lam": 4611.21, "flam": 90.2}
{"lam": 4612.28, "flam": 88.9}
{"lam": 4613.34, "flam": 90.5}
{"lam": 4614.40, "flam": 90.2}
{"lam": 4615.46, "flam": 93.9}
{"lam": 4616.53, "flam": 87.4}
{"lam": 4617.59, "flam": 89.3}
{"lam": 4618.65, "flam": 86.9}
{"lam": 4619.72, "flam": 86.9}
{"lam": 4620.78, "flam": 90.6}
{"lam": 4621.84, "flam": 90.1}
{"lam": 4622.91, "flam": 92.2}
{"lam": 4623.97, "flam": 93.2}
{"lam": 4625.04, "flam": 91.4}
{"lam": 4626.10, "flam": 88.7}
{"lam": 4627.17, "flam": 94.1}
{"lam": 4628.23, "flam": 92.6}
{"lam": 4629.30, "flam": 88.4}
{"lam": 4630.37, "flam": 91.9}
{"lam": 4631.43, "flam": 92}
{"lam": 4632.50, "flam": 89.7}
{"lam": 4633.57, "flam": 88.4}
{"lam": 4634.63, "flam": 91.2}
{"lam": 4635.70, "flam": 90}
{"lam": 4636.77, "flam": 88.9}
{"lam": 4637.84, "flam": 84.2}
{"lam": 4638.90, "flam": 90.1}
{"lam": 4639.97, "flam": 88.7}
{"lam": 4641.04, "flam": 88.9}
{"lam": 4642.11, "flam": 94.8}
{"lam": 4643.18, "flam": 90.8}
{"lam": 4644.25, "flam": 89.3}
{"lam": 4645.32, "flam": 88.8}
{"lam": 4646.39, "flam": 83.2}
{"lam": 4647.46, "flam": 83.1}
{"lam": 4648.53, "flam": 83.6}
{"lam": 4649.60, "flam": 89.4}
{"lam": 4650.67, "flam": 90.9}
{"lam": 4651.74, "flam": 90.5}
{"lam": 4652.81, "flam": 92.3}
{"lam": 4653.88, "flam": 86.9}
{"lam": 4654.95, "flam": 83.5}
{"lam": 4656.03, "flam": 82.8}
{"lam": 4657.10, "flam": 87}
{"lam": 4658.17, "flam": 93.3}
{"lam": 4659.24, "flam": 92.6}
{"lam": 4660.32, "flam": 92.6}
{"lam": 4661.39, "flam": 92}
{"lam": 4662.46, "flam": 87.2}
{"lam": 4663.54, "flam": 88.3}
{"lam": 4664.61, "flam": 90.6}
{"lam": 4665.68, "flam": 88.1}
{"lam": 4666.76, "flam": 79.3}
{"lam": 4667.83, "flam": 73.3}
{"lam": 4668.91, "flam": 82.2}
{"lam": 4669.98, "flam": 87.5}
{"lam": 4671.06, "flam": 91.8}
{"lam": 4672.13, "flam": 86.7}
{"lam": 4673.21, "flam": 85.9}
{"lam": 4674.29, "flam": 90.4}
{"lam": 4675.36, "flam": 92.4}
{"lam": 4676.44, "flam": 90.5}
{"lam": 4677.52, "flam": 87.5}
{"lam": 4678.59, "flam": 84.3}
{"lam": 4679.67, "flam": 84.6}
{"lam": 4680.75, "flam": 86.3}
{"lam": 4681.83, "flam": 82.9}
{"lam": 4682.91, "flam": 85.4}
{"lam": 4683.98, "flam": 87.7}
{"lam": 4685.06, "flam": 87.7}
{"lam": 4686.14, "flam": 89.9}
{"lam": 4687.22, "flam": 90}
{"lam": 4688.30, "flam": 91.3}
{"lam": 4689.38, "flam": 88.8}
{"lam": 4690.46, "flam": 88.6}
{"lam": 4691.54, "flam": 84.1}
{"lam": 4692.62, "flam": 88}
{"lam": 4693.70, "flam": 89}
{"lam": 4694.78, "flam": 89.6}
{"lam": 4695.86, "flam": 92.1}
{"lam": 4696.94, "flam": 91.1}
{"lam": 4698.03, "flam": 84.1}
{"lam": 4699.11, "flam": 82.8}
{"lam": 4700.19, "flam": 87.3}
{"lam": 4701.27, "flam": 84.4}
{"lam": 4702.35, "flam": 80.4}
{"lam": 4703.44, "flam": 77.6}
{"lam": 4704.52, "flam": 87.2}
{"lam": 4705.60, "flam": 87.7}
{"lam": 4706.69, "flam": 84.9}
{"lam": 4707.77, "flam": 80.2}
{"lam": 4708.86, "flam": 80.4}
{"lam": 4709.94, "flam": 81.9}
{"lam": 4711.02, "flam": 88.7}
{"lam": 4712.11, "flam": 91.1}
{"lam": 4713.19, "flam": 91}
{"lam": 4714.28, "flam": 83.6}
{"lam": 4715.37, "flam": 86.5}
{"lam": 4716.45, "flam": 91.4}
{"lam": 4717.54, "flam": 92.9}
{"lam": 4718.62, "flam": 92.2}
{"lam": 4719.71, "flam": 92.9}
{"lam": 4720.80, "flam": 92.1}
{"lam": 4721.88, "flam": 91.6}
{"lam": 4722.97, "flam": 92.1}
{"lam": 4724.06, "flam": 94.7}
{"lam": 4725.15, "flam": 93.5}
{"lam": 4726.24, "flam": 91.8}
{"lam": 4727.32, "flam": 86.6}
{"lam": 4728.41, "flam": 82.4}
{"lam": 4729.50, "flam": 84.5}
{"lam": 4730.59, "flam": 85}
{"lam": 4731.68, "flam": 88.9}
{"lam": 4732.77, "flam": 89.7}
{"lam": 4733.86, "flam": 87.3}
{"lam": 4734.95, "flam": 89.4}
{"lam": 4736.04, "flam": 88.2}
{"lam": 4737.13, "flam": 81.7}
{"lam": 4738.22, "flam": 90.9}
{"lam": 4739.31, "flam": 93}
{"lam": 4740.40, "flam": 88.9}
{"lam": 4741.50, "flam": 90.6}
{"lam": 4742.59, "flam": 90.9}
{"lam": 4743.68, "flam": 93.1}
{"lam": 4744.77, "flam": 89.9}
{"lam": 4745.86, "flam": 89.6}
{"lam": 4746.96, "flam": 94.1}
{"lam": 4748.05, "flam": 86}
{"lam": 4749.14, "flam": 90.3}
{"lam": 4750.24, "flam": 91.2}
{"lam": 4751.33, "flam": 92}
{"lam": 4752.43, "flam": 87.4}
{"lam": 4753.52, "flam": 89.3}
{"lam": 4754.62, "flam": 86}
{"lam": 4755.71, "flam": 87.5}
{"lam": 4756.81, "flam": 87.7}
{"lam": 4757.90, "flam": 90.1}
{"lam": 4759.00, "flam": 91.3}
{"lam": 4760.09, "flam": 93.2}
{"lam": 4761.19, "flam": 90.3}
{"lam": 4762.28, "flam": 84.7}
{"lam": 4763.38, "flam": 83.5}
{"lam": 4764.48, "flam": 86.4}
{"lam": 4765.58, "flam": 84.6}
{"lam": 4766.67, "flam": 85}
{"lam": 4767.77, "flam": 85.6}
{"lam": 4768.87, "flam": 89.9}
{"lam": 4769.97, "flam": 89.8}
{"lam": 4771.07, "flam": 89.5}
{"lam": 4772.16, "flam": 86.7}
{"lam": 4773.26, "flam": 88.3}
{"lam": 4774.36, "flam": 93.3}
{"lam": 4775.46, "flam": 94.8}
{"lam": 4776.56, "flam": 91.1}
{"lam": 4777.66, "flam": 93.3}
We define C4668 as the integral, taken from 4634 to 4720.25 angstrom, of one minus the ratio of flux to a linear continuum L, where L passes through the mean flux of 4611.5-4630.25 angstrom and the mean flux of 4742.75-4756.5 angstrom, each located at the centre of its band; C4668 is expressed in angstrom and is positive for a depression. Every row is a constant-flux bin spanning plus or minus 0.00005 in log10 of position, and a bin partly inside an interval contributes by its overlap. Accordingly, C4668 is 2.4 angstrom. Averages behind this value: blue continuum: 90.3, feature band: 87.5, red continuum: 89.7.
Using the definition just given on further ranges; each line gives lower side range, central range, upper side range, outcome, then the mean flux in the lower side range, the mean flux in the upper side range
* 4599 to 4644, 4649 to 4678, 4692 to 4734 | 0.29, 89.9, 87.7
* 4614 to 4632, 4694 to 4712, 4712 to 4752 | 0.95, 90.6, 89.7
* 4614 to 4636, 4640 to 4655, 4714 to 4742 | 0.29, 90.4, 89.4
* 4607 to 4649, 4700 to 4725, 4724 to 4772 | 0.40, 89.8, 88.7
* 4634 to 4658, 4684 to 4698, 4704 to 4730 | -0.09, 88.2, 88.4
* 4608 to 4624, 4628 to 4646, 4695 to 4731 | 0.02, 90.6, 87.5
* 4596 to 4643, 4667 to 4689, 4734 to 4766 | 0.63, 89.7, 89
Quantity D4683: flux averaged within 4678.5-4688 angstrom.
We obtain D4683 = 86.7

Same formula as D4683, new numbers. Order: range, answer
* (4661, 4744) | 87.7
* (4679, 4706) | 86.7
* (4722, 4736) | 88.9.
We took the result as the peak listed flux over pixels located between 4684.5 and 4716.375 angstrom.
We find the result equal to 92.1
